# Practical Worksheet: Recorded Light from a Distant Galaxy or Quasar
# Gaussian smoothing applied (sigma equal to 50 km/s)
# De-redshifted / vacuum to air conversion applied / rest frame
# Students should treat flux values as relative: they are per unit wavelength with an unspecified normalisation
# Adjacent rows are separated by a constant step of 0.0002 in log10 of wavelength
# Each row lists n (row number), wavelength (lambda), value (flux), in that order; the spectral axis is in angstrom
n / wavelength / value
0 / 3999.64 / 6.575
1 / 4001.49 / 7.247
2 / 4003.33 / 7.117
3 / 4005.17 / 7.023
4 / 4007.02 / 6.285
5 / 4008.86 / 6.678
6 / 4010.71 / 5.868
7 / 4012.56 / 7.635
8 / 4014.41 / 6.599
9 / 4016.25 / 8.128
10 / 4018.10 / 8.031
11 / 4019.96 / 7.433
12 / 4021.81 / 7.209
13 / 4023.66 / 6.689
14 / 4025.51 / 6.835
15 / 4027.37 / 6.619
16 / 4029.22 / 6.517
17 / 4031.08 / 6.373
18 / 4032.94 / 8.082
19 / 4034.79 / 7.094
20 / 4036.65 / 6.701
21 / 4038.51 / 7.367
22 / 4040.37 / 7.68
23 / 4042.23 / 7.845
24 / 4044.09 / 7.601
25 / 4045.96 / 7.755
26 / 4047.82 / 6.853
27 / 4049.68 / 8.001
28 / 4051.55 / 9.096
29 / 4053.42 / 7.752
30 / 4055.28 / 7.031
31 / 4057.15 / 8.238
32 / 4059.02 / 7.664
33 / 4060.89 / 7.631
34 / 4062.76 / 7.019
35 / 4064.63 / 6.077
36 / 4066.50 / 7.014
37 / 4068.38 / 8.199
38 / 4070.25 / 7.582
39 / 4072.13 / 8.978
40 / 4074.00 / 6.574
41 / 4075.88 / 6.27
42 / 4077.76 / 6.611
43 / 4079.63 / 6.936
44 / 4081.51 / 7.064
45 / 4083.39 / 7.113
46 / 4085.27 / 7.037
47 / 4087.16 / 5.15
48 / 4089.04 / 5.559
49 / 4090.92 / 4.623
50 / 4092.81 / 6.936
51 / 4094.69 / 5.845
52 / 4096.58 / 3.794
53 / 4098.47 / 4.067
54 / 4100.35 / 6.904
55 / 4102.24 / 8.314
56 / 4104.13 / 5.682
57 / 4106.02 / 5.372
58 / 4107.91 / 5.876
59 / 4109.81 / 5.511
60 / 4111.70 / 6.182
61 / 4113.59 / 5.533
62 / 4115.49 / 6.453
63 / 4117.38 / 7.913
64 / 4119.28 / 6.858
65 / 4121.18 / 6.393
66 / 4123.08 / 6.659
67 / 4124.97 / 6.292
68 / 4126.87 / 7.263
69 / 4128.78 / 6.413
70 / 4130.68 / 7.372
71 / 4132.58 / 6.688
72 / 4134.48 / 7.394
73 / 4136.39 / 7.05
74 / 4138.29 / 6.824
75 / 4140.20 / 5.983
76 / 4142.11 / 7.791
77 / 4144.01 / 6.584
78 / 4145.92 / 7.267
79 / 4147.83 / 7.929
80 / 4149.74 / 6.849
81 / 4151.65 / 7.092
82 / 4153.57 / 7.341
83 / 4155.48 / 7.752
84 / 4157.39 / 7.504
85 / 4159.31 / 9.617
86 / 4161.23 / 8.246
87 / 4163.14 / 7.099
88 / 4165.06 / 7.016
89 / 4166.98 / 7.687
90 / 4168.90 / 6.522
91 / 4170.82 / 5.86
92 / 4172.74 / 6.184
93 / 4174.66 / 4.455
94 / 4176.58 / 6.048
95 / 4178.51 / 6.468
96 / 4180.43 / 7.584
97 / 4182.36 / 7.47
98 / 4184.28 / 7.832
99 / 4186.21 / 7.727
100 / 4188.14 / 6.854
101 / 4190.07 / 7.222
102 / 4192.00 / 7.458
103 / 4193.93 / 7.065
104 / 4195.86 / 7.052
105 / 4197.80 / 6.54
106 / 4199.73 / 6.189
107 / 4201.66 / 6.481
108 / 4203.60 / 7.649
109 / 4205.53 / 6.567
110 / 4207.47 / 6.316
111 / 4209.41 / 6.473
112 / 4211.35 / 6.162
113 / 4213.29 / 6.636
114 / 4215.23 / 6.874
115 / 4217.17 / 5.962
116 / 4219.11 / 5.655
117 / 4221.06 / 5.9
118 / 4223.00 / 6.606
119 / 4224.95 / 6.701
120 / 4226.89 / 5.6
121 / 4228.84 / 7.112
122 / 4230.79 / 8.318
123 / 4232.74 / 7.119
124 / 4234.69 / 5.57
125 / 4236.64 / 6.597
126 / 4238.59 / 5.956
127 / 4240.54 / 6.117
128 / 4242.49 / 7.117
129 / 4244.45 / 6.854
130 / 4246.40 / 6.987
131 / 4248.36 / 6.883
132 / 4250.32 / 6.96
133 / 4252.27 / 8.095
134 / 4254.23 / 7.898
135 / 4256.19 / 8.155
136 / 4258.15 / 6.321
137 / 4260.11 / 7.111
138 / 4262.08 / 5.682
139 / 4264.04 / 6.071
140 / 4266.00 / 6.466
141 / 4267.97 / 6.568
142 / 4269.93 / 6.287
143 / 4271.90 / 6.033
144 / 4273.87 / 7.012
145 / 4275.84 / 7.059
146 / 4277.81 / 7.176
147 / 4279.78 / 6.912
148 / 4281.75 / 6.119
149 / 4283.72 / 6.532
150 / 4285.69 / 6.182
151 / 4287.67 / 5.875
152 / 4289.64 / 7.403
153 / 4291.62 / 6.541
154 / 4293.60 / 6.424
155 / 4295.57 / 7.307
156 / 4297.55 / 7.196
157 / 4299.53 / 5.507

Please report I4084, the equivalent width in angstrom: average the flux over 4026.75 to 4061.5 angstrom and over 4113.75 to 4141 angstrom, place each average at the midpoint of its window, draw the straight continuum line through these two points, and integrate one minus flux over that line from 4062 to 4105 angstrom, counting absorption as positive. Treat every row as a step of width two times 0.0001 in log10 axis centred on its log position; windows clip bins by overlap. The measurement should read 4.02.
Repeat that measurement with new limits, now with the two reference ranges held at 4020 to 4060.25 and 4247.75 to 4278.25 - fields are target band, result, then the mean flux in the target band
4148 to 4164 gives -1.3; 7.7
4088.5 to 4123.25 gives 5.8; 6.02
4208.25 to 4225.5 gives 1.6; 6.32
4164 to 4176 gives 1.3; 6.29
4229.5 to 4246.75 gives 0.4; 6.74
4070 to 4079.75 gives 0.2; 7.15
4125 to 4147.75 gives 0.6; 6.98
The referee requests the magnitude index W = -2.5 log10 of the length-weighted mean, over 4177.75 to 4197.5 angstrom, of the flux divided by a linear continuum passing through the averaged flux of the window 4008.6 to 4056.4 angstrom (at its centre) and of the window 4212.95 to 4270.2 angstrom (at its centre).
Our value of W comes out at -0.06 mag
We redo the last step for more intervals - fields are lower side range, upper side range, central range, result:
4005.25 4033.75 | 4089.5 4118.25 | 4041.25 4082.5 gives -0.15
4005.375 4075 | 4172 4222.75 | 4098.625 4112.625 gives 0.15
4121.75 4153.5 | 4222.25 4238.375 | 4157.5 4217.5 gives -0.01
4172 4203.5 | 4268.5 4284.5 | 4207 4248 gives 0.04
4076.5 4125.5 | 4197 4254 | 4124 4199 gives -0.11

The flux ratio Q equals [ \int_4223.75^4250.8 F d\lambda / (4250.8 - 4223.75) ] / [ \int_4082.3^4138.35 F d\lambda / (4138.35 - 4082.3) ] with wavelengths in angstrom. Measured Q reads 1.06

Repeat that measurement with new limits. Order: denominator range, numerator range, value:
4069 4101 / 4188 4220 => 1.05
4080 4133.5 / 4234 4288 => 1.07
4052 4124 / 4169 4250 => 1.01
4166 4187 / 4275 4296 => 0.99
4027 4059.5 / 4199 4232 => 0.88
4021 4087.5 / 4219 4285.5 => 0.92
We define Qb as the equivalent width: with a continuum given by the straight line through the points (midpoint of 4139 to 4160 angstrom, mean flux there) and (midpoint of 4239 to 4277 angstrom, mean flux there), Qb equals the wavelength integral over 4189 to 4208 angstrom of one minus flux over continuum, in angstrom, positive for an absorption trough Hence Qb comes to 0.7 angstrom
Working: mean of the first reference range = 7.39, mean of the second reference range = 6.81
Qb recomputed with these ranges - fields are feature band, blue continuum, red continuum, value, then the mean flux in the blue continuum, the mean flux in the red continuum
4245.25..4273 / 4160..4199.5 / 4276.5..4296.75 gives -0.38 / 6.92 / 6.66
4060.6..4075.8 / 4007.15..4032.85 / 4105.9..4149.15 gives -1.00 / 6.98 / 6.71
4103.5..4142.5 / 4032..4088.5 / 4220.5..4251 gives 2.98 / 7.32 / 6.66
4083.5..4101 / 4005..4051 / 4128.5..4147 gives 3.61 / 7.17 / 6.97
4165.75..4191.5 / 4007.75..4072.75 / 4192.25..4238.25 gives -0.15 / 7.36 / 6.58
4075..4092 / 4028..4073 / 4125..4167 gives 2.65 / 7.5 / 7.28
